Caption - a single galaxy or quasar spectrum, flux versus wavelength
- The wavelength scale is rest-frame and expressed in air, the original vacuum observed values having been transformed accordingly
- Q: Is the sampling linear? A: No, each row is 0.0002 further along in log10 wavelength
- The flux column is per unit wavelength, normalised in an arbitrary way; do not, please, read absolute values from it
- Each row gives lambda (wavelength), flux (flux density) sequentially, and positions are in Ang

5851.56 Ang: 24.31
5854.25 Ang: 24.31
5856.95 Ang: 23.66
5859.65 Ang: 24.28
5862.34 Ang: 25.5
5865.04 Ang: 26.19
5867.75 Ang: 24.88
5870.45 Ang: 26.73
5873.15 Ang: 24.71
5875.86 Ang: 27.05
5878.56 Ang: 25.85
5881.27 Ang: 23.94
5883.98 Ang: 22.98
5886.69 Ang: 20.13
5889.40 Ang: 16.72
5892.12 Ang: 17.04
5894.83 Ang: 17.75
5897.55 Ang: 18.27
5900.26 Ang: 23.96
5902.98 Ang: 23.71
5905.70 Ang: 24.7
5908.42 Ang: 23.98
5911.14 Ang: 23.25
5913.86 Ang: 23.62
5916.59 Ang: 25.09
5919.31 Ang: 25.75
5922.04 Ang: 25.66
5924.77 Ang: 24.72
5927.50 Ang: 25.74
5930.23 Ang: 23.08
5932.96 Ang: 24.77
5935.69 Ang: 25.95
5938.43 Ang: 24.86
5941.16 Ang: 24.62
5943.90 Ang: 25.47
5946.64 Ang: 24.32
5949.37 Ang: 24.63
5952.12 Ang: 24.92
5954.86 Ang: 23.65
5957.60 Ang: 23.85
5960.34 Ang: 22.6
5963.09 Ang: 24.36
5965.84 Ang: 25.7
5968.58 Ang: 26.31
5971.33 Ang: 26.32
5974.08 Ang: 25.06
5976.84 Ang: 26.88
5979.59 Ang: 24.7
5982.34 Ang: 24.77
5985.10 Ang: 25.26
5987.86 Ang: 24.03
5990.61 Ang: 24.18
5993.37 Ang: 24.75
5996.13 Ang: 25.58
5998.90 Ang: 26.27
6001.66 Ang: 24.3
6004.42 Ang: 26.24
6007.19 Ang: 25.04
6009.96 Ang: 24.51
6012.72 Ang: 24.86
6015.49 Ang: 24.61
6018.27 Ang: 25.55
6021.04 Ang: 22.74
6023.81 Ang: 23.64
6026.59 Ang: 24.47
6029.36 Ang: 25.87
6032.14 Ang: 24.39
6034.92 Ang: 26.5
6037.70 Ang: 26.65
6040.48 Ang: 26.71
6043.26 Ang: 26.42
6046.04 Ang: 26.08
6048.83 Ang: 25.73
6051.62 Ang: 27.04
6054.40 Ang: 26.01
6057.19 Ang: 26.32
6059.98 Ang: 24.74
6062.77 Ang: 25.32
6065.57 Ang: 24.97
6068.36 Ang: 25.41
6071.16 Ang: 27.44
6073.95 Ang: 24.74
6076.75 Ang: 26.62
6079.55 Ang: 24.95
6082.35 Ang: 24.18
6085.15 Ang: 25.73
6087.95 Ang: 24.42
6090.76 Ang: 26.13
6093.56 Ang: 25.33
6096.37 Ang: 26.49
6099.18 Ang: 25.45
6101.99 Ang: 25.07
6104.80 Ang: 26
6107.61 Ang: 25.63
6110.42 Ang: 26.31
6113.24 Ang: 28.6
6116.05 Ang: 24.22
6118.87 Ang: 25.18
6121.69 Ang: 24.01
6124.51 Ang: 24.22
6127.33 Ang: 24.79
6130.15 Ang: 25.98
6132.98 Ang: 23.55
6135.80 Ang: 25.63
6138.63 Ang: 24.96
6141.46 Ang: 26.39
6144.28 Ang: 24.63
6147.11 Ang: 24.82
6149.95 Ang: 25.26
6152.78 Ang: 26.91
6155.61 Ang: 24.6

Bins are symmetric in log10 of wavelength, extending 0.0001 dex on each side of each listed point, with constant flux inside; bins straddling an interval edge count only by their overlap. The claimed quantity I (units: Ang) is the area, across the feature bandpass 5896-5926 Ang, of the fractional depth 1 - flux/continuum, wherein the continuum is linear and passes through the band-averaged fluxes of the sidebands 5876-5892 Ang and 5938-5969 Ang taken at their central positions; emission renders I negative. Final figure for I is -1.1 Ang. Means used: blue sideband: 21.9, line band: 23.8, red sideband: 24.6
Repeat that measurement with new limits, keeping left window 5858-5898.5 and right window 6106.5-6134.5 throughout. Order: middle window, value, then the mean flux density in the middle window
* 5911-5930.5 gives -1.3 Ang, 24.8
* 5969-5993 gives -1.3 Ang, 25.2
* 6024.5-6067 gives -2.2 Ang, 25.8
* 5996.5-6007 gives -0.6 Ang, 25.5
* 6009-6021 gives -0.2 Ang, 24.7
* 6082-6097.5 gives -0.3 Ang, 25.4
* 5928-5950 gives -1.2 Ang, 24.8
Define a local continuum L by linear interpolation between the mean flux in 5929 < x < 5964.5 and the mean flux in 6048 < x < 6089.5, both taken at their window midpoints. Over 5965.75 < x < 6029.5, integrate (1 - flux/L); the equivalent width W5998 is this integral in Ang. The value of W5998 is -0.4 Ang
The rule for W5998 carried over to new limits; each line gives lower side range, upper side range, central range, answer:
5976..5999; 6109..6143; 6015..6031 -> 0.4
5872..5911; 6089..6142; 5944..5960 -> -0.8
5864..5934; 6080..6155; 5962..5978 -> -1.1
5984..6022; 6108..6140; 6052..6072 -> -0.6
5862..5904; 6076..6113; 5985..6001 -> -0.5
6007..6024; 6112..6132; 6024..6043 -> -0.9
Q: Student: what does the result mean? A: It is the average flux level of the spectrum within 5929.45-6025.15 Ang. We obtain 24.8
